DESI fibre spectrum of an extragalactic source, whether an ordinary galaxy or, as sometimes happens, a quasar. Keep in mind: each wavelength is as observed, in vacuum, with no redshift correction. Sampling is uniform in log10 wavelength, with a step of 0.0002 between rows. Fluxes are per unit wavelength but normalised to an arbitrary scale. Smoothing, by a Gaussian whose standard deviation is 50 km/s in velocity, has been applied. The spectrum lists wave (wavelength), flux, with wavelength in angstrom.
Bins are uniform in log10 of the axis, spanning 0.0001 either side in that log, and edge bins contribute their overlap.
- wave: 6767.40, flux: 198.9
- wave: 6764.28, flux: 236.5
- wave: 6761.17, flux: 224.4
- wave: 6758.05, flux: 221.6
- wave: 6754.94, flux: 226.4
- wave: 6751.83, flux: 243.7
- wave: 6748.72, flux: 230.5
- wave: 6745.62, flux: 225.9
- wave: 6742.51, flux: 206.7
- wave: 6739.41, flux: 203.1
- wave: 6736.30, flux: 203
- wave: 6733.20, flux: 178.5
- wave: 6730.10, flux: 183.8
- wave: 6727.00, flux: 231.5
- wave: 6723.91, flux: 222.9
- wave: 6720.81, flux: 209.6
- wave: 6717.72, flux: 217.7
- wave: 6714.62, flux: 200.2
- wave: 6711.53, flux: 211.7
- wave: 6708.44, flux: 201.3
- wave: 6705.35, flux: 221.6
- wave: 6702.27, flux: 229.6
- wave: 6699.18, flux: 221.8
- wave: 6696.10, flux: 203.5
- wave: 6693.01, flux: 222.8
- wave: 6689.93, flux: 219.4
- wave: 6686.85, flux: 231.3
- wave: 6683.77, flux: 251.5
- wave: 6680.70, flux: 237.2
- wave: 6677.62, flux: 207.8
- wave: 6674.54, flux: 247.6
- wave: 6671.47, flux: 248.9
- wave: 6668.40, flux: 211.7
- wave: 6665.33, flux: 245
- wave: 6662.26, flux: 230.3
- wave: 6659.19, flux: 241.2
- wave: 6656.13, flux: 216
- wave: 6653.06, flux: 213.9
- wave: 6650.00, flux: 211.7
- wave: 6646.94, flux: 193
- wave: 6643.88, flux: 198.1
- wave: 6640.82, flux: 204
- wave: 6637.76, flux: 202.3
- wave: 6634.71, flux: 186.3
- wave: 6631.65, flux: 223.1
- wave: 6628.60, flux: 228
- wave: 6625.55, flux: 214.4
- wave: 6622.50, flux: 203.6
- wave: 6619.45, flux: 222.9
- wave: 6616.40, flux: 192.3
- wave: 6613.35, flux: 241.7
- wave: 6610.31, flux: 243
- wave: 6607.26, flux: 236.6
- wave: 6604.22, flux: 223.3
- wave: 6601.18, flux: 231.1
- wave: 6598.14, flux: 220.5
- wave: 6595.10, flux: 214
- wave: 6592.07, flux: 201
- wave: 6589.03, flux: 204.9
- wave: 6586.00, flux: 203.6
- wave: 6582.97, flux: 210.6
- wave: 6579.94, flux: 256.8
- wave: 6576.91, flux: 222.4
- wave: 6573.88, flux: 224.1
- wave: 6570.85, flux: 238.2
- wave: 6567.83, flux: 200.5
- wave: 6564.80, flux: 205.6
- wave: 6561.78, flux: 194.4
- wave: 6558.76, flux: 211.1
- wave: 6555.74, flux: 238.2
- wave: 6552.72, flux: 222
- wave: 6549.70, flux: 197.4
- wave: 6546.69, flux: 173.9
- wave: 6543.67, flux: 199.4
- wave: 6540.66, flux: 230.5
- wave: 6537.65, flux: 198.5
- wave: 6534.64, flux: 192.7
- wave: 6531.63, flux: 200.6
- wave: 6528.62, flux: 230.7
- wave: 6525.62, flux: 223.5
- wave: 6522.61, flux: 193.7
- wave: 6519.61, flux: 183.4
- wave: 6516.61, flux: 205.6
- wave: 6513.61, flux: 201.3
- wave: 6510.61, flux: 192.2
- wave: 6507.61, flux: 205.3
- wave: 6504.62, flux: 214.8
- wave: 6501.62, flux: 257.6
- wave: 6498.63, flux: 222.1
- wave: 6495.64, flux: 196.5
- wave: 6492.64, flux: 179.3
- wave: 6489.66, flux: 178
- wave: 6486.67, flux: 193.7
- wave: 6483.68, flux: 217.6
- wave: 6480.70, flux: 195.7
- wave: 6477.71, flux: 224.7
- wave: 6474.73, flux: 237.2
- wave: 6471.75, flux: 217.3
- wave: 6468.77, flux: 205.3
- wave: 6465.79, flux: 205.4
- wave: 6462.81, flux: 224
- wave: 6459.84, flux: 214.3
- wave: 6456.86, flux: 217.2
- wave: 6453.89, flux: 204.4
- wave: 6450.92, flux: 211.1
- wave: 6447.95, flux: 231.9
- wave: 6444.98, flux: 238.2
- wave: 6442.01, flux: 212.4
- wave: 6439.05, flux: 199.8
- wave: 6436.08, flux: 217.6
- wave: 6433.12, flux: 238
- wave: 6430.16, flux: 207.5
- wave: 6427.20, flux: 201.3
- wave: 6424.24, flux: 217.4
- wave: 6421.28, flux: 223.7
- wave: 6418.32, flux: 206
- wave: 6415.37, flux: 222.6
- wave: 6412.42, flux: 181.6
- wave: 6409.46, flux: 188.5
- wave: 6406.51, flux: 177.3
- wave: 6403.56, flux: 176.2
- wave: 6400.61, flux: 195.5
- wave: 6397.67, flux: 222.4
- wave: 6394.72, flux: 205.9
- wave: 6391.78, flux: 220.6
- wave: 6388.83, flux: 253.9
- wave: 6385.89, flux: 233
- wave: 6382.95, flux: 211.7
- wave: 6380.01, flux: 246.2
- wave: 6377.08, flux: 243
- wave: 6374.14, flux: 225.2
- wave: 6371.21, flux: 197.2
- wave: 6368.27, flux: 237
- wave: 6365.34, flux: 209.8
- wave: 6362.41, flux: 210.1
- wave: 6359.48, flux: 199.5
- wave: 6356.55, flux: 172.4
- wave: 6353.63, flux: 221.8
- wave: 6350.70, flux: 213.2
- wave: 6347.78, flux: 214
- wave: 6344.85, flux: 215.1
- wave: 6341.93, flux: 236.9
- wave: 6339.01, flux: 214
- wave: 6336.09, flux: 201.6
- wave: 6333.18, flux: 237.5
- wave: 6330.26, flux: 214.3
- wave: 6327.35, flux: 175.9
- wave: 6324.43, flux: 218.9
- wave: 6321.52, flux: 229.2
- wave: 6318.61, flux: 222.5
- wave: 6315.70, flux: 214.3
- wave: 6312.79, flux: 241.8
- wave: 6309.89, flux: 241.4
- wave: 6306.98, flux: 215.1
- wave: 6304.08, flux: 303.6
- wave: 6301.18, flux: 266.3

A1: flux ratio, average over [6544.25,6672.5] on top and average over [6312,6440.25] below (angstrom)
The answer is 1.01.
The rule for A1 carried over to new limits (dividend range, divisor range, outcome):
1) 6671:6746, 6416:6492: 1.02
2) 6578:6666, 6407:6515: 1.03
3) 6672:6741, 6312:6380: 1.00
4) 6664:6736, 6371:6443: 1.03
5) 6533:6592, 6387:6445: 1.01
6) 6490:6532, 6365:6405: 0.94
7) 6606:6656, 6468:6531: 1.02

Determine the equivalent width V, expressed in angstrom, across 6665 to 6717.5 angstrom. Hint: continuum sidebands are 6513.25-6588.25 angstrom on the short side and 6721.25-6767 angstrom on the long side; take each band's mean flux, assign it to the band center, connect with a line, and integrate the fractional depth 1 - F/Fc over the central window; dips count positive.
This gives -2.2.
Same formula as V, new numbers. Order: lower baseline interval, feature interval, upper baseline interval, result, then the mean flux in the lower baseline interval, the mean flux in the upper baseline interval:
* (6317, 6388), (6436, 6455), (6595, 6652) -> 0.0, 217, 215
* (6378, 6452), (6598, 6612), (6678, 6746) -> -1.1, 214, 215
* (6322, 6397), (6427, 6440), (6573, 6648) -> 0.1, 217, 216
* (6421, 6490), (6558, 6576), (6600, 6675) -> 0.4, 214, 220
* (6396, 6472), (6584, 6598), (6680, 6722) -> 0.5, 210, 220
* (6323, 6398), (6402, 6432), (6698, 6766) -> 2.3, 217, 216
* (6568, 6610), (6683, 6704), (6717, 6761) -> -0.7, 222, 215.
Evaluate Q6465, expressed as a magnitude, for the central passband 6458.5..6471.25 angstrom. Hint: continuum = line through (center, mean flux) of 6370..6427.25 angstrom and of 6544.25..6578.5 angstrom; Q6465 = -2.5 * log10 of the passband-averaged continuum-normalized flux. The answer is 0.00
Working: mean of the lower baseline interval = 213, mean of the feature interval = 213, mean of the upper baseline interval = 211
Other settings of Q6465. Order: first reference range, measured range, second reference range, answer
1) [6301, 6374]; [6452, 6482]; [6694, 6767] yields 0.02 mag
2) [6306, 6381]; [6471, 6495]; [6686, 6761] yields 0.06 mag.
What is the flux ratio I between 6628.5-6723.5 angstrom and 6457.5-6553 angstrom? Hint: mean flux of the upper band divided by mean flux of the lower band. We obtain 1.06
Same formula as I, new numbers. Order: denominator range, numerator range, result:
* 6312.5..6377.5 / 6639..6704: 1.04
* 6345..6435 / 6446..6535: 0.99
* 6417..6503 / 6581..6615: 1.04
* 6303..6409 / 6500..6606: 0.97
